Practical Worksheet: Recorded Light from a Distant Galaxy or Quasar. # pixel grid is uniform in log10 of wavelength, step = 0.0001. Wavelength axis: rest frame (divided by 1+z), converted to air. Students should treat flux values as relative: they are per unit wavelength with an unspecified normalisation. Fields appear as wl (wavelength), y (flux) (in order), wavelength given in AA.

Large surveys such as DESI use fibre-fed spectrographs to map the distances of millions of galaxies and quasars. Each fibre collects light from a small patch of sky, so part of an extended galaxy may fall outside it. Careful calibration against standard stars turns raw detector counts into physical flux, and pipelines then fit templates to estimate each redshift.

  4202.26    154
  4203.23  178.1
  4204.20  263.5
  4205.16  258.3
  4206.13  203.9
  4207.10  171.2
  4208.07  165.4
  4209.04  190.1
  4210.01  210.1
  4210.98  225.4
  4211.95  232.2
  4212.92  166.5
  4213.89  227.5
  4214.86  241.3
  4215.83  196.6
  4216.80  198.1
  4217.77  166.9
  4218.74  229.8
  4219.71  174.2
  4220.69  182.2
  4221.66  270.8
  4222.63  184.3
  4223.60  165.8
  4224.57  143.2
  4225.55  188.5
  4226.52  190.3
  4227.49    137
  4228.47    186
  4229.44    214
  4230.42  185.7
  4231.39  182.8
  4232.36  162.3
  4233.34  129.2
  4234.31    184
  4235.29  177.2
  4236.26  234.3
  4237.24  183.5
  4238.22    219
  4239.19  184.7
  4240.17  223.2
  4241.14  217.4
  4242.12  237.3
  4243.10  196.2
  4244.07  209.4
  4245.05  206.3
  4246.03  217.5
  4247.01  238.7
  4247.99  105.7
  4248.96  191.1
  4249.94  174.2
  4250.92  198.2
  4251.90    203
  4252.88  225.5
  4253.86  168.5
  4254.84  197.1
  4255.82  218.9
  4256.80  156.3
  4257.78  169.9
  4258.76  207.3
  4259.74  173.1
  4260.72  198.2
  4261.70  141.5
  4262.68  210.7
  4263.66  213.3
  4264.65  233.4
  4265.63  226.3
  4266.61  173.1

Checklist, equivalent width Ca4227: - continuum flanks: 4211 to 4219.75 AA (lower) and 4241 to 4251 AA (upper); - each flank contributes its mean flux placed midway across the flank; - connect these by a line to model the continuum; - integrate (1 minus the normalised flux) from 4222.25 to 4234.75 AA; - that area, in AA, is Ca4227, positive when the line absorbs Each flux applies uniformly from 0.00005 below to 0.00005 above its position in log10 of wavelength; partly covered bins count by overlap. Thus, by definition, 1.8 AA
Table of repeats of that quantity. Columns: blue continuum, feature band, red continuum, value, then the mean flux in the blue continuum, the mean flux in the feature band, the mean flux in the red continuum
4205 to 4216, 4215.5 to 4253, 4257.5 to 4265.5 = 1.6 AA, 206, 192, 196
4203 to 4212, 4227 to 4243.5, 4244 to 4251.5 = 0.5 AA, 210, 191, 192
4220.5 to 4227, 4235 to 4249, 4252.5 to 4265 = -0.9 AA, 190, 204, 193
